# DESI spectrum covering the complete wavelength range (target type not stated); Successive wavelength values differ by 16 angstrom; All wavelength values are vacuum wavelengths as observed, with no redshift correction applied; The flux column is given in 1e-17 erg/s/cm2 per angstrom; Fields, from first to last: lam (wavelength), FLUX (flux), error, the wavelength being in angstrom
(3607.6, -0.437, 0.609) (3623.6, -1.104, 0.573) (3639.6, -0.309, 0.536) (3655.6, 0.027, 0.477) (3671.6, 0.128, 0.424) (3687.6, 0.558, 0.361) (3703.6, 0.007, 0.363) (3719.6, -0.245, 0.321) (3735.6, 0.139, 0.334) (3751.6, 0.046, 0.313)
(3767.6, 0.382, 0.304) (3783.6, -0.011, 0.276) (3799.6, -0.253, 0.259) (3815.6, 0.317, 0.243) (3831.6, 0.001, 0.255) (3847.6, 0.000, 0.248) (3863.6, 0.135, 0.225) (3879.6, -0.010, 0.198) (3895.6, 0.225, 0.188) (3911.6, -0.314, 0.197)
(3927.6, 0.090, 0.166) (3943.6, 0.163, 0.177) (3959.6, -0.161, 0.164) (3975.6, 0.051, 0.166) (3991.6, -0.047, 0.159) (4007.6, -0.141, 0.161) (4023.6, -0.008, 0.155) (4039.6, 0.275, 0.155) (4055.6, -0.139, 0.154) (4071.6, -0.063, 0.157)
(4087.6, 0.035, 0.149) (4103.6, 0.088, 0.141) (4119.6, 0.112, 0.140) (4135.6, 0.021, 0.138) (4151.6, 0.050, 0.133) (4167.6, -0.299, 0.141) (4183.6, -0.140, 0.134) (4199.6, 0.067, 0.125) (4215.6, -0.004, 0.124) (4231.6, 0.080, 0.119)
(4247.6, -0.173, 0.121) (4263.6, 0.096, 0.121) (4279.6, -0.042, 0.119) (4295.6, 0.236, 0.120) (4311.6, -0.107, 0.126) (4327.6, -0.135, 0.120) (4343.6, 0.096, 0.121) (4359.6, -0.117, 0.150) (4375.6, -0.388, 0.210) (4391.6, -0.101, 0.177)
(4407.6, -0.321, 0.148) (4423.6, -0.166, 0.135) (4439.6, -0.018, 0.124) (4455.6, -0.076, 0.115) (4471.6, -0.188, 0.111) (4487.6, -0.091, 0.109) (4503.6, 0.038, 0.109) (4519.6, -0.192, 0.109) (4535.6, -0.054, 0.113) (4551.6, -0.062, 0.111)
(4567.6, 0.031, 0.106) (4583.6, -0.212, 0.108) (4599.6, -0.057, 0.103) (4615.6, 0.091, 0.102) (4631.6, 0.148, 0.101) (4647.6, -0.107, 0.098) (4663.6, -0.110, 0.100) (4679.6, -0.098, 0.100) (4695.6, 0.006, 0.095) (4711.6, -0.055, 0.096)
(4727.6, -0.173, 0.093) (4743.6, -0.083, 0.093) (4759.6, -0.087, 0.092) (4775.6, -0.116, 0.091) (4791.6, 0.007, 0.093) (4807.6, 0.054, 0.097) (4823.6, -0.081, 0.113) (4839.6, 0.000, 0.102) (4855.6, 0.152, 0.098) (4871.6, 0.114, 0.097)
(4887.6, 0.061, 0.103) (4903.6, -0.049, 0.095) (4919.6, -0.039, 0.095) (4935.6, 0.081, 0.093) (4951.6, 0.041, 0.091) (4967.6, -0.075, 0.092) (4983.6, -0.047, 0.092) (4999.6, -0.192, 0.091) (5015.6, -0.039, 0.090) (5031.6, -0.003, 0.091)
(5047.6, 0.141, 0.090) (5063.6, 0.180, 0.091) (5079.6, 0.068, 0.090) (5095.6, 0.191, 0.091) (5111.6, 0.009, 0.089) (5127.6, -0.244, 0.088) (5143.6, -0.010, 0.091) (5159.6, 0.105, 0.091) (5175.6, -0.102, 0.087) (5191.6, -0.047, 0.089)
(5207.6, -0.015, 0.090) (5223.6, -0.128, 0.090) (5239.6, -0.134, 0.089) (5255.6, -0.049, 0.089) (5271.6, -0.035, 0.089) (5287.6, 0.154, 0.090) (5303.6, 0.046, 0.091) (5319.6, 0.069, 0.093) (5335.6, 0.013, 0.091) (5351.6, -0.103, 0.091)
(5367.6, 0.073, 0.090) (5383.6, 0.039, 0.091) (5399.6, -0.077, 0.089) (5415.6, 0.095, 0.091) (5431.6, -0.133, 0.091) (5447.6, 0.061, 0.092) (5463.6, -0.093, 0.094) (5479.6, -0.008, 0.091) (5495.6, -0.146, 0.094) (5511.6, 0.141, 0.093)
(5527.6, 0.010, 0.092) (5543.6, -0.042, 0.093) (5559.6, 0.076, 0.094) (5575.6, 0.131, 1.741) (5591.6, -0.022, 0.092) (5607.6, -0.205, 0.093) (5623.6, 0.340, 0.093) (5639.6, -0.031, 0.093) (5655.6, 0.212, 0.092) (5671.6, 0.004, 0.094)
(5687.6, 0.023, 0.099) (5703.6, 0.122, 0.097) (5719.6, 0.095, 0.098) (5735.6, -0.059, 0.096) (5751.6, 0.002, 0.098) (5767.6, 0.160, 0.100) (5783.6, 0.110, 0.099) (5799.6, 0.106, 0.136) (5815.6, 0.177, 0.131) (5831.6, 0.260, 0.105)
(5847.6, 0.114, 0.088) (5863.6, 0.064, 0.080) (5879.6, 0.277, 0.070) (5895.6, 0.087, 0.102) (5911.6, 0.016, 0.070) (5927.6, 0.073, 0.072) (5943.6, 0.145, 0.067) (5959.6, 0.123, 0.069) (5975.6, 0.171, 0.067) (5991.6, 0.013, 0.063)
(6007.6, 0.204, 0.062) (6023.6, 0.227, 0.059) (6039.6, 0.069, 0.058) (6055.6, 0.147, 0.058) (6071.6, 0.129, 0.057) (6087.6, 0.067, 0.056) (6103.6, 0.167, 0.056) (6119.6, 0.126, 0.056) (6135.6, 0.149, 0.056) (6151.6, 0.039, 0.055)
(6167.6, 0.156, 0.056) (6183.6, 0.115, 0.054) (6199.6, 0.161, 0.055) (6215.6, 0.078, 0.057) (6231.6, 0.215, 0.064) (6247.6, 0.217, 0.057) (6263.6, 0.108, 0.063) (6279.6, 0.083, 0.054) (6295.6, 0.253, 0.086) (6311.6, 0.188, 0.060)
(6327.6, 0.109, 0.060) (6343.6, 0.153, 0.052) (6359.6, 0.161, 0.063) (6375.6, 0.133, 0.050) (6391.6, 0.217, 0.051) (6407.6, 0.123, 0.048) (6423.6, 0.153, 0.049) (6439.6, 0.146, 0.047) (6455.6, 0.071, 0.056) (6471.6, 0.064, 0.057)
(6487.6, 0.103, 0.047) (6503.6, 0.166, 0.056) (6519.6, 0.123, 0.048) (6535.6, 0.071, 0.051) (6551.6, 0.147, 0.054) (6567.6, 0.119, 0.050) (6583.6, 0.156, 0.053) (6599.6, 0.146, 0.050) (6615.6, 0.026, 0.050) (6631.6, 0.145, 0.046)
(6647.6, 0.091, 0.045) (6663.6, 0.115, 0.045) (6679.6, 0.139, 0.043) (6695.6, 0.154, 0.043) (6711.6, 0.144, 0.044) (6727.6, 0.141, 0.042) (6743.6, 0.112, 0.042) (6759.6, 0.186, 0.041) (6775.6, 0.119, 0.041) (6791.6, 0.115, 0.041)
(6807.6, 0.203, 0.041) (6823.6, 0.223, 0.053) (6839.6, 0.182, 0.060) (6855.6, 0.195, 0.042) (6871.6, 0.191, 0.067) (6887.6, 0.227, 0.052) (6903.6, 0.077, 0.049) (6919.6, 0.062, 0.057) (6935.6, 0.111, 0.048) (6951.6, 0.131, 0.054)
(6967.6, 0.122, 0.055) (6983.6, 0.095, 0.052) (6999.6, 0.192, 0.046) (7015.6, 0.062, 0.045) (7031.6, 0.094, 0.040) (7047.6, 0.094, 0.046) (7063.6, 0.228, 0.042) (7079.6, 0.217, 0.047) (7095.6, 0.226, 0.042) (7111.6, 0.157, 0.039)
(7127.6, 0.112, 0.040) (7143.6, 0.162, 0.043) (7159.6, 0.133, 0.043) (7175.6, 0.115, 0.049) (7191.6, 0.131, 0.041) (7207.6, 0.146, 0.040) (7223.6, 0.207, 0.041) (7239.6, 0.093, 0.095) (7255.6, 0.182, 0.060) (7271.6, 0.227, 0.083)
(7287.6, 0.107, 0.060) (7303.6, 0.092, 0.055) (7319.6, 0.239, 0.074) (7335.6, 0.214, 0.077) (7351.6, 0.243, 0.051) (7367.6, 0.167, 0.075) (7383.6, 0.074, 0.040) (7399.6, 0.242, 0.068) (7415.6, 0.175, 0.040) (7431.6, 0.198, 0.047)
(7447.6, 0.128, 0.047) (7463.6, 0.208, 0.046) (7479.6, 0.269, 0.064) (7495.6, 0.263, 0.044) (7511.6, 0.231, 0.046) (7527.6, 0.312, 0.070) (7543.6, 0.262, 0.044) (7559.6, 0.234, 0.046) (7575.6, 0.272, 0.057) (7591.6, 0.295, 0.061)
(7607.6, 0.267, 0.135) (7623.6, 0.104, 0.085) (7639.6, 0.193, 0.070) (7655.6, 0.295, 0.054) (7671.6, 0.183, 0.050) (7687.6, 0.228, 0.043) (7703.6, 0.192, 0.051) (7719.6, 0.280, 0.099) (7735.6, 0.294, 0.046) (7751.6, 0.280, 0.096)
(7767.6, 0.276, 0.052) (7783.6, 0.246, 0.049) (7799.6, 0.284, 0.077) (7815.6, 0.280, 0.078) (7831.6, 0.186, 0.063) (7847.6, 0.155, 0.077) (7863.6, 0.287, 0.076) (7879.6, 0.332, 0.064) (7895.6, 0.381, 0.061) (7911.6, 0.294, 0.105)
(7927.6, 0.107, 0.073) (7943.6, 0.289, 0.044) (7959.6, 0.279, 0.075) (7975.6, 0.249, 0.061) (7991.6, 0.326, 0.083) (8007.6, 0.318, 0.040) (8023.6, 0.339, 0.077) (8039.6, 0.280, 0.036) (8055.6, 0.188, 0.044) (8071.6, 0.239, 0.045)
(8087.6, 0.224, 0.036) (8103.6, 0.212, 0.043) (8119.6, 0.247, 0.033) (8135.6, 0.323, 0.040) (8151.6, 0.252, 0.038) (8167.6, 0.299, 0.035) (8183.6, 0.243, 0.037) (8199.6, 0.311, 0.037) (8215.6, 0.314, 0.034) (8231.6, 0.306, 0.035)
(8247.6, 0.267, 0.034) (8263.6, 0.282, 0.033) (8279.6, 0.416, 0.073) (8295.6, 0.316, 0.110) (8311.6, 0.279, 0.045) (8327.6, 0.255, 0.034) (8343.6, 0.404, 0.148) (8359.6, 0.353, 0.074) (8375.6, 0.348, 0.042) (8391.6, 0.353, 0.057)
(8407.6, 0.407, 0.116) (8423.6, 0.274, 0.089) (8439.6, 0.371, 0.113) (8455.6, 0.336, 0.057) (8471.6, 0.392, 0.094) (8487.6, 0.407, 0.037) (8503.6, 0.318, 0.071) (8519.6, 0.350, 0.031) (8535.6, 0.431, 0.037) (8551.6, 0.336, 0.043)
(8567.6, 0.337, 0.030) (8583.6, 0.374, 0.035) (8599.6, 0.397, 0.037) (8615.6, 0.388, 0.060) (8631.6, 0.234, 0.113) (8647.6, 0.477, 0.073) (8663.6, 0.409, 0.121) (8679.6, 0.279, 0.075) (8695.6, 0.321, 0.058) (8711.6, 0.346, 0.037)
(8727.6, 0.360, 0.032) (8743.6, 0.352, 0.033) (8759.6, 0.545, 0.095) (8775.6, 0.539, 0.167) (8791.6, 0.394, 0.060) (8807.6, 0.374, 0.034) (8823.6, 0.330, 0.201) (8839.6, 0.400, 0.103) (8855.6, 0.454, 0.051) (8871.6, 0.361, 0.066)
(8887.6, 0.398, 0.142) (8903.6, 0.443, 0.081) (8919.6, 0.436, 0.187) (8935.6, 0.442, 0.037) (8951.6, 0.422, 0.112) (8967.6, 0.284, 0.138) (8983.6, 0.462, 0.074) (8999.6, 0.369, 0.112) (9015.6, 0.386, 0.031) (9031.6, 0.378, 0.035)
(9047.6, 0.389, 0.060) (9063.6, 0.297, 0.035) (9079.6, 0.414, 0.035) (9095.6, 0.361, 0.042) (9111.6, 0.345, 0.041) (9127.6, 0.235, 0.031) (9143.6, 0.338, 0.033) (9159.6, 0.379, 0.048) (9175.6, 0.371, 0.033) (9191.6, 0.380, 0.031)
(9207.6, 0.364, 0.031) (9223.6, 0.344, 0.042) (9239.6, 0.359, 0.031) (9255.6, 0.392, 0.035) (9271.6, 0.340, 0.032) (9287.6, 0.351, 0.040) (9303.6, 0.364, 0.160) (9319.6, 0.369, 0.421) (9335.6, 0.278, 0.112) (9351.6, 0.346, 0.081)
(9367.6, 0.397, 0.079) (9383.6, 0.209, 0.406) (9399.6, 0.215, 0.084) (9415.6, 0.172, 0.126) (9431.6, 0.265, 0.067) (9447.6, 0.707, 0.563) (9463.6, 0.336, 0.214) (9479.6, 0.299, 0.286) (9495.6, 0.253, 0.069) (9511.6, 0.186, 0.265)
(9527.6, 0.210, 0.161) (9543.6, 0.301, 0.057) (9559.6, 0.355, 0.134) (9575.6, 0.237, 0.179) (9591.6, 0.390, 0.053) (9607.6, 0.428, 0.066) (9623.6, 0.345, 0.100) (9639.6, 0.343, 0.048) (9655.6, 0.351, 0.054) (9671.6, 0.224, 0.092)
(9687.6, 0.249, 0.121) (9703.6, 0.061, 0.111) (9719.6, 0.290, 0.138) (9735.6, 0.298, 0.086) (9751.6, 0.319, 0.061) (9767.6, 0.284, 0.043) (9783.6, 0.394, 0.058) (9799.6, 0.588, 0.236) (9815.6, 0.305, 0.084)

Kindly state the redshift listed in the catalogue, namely 0.88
